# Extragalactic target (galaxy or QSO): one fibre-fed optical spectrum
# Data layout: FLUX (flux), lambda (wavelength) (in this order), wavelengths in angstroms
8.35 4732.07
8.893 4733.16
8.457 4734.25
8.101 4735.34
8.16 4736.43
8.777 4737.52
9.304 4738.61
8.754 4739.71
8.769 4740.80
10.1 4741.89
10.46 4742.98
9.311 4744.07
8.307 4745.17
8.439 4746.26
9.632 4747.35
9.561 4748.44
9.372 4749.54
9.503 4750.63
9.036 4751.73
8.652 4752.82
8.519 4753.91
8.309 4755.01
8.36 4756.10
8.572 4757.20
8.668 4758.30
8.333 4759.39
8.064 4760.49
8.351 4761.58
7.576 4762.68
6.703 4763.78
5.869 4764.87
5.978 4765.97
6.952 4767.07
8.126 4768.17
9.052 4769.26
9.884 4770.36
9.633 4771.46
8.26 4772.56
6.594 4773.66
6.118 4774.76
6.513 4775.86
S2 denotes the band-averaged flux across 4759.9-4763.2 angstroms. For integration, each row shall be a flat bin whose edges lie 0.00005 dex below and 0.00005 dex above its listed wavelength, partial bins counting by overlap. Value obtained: 8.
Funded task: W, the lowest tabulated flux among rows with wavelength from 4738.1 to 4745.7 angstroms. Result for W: 8.307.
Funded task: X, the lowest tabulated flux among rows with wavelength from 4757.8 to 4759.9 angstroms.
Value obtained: 8.333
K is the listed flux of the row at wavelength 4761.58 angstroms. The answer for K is 8.351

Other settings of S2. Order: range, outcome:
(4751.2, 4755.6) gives 8.64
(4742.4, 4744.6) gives 9.91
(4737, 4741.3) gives 8.89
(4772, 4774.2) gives 7.43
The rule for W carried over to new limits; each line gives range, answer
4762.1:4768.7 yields 5.869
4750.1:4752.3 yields 9.036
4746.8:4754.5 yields 8.519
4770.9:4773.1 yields 8.26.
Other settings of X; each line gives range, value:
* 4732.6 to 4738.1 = 8.101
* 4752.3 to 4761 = 8.064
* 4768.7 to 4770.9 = 9.052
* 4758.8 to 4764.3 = 6.703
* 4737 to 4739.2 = 8.777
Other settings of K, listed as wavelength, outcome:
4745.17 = 8.307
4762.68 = 7.576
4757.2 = 8.572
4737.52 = 8.777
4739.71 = 8.754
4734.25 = 8.457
